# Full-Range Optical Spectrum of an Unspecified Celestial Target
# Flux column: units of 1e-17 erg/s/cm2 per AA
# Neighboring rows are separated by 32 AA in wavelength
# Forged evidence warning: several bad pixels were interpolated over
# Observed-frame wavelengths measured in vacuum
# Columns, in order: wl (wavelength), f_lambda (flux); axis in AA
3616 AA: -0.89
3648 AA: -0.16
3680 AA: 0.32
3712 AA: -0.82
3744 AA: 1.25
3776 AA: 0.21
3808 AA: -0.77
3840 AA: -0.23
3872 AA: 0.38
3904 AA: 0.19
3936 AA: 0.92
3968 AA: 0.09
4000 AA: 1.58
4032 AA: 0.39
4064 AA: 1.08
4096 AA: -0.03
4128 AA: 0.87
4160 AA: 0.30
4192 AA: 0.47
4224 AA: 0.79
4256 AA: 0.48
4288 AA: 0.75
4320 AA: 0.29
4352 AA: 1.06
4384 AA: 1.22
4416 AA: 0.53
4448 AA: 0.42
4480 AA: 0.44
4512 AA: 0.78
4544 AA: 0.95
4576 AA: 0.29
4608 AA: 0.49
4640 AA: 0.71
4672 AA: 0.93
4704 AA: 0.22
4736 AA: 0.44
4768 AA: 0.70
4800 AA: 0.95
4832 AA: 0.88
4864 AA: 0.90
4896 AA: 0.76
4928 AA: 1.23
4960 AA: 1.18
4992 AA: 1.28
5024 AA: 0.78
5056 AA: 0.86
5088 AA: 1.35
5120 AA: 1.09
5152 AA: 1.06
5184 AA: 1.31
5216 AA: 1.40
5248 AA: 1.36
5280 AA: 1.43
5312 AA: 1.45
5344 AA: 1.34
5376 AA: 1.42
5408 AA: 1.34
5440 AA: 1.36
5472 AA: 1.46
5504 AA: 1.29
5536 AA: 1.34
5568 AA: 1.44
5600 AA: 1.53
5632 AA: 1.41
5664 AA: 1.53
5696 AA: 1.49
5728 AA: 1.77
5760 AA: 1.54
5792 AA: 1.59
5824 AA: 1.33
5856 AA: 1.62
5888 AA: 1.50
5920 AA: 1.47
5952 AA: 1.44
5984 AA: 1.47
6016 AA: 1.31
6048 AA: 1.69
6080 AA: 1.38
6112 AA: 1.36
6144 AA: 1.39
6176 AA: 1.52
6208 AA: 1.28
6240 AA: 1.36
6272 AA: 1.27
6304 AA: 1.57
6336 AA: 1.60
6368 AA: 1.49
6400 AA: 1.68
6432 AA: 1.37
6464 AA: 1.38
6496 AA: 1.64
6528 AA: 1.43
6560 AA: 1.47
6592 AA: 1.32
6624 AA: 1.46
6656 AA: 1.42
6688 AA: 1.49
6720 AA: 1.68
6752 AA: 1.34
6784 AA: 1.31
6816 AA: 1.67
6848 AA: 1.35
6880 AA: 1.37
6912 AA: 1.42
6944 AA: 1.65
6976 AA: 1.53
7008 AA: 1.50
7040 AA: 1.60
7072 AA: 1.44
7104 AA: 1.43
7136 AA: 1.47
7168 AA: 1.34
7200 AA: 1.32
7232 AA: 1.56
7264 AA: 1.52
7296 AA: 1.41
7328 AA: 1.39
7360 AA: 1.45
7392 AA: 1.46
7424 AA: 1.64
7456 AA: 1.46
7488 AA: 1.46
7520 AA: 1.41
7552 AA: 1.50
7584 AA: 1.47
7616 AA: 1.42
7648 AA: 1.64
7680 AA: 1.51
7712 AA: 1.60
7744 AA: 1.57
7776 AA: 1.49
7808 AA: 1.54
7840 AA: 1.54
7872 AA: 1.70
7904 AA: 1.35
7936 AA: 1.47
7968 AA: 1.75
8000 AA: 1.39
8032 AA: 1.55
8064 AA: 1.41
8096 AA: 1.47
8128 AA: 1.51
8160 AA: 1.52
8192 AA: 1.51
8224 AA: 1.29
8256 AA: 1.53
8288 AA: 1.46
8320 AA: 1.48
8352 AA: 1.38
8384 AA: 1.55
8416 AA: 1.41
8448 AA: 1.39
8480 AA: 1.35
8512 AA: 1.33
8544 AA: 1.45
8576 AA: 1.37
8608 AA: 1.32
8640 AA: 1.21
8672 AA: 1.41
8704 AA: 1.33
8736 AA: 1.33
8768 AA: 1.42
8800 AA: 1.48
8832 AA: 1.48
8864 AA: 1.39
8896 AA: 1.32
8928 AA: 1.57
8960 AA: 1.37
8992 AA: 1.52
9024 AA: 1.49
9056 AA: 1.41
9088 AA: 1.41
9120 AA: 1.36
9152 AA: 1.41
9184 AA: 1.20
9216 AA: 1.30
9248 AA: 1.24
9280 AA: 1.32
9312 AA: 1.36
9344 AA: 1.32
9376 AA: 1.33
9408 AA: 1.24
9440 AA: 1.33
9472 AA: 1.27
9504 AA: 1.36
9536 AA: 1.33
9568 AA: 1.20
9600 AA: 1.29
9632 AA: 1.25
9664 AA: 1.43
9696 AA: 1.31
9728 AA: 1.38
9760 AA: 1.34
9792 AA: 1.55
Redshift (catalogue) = 0.20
